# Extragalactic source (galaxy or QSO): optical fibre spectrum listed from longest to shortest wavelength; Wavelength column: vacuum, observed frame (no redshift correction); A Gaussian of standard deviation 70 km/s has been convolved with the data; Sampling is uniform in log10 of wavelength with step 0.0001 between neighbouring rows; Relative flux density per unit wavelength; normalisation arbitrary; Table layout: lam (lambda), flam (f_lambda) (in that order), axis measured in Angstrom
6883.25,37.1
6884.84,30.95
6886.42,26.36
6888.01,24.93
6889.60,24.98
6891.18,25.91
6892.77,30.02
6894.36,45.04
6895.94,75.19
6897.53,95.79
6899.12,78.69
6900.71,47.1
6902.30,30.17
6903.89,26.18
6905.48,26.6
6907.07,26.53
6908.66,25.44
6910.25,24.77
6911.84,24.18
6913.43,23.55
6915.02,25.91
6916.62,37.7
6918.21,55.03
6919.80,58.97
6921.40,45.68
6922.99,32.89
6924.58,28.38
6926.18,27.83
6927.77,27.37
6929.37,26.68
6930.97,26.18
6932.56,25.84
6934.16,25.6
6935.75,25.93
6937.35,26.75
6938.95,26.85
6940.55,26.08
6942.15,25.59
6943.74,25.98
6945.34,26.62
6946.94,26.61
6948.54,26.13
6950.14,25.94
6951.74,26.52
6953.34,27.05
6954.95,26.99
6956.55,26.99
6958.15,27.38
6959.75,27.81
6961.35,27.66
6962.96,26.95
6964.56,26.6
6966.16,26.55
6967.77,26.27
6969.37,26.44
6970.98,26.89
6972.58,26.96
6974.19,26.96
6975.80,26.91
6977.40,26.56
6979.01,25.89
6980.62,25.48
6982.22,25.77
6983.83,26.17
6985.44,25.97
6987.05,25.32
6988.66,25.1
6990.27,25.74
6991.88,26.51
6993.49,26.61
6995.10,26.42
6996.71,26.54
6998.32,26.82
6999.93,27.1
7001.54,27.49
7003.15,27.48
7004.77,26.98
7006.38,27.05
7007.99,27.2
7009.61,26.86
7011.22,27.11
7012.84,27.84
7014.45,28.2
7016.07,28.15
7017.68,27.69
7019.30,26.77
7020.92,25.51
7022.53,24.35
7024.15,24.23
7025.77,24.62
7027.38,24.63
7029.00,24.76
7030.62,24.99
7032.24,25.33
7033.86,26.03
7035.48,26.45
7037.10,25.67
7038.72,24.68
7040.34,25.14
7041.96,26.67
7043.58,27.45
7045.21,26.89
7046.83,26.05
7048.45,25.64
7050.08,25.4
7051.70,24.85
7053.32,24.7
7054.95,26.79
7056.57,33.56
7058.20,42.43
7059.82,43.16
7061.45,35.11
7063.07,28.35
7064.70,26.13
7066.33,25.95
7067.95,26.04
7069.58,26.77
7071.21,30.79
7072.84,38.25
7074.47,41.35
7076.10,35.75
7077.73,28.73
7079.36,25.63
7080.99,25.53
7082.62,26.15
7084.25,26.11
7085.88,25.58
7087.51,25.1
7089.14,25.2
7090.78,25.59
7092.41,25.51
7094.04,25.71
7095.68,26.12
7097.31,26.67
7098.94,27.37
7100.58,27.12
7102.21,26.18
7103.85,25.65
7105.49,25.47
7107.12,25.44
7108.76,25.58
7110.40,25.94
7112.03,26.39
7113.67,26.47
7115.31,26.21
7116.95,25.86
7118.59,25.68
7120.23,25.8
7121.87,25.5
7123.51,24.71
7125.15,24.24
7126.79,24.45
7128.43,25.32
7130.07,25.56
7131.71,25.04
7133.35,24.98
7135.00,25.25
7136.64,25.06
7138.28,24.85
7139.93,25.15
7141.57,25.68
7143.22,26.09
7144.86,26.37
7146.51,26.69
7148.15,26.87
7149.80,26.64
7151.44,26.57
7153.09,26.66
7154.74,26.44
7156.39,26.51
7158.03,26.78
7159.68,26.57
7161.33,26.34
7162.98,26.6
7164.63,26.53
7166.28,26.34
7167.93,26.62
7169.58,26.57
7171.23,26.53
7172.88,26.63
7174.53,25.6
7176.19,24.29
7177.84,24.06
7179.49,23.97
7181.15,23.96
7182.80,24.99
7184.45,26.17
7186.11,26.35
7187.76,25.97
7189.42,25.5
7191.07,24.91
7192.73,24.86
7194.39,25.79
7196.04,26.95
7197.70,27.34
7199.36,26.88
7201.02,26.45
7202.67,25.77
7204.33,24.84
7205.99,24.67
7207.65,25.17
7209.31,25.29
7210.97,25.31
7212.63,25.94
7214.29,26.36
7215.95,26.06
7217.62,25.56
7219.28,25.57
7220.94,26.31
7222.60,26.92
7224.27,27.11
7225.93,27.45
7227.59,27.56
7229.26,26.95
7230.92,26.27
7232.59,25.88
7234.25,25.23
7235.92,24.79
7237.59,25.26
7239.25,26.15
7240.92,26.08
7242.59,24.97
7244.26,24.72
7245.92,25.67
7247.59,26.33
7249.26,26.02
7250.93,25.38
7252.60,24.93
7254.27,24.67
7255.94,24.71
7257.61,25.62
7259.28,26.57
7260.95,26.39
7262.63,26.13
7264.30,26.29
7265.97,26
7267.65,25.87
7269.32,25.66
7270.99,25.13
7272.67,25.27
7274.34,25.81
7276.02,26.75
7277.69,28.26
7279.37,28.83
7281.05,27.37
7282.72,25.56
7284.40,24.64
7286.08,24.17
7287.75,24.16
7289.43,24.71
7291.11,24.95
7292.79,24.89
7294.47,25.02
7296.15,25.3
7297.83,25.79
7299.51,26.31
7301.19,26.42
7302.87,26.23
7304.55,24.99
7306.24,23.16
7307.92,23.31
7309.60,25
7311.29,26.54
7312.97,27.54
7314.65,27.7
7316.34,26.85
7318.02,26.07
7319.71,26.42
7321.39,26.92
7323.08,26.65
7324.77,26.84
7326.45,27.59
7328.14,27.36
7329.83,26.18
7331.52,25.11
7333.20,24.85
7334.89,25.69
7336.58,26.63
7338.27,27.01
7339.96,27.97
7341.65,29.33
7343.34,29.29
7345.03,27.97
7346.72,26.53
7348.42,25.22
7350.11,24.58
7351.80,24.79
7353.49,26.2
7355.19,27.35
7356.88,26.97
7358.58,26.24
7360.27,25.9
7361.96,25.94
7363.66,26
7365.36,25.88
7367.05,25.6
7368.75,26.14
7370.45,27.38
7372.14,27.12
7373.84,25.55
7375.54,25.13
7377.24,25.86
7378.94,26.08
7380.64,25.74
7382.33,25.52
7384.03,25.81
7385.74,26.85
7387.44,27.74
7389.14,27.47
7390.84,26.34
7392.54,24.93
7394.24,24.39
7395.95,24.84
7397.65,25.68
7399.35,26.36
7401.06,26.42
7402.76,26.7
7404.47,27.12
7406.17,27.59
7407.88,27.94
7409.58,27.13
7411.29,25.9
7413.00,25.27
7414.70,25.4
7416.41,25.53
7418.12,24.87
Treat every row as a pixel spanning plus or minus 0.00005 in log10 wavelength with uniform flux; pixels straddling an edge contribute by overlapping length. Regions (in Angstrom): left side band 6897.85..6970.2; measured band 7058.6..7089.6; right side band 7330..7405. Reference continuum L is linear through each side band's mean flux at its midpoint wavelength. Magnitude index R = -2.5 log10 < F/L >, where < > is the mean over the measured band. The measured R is -0.03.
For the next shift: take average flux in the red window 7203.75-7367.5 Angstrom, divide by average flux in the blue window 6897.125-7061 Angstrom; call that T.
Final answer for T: 0.9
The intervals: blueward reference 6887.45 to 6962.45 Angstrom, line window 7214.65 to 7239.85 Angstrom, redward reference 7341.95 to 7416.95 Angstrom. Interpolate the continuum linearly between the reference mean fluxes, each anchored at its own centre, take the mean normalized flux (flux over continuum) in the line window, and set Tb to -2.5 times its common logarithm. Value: 0.09 mag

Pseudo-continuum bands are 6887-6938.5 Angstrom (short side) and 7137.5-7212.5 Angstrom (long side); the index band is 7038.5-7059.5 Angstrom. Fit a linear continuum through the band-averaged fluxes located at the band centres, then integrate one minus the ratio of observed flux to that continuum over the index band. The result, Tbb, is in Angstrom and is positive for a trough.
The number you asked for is 1.7 Angstrom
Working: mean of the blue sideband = 35.9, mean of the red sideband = 25.9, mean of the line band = 28.2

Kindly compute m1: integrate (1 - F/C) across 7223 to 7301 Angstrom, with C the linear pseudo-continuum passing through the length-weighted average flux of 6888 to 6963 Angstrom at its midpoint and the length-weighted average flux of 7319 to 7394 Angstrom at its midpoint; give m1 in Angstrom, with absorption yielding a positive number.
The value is 5.7 Angstrom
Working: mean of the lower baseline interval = 33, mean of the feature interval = 25.8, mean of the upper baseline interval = 26.4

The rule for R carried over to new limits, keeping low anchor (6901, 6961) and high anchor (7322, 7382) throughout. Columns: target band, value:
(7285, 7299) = 0.08 mag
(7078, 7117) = 0.09 mag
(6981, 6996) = 0.12 mag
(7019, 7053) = 0.12 mag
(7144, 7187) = 0.06 mag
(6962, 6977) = 0.09 mag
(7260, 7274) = 0.05 mag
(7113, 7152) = 0.09 mag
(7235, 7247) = 0.07 mag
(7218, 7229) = 0.02 mag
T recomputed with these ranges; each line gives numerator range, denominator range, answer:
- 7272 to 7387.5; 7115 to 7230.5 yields 1.01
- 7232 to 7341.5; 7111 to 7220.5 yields 1.00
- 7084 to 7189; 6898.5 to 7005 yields 0.89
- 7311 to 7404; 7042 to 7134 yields 0.96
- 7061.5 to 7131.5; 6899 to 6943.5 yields 0.85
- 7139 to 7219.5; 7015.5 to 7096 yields 0.93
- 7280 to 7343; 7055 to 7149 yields 0.95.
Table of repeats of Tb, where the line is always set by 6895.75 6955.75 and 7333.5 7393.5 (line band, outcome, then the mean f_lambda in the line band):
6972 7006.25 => 0.22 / 26.4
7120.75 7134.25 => 0.21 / 25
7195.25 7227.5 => 0.11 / 26.1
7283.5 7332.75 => 0.06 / 25.7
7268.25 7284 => 0.05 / 26.5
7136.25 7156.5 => 0.15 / 26.1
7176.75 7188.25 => 0.17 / 25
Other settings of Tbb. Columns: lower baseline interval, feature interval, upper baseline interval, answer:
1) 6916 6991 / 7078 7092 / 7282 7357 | 0.98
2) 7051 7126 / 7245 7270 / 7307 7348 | 1.23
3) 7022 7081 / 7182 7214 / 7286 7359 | 1.67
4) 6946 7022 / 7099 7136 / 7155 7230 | 0.88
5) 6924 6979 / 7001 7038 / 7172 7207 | 0.06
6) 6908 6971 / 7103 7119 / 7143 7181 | 0.54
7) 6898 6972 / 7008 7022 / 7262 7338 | 1.08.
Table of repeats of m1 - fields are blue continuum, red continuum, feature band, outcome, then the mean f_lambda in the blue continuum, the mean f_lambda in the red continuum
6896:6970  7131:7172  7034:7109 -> 0.8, 32.1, 26.2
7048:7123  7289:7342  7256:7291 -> 0.7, 28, 26.1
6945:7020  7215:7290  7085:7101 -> 0.3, 26.7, 25.9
